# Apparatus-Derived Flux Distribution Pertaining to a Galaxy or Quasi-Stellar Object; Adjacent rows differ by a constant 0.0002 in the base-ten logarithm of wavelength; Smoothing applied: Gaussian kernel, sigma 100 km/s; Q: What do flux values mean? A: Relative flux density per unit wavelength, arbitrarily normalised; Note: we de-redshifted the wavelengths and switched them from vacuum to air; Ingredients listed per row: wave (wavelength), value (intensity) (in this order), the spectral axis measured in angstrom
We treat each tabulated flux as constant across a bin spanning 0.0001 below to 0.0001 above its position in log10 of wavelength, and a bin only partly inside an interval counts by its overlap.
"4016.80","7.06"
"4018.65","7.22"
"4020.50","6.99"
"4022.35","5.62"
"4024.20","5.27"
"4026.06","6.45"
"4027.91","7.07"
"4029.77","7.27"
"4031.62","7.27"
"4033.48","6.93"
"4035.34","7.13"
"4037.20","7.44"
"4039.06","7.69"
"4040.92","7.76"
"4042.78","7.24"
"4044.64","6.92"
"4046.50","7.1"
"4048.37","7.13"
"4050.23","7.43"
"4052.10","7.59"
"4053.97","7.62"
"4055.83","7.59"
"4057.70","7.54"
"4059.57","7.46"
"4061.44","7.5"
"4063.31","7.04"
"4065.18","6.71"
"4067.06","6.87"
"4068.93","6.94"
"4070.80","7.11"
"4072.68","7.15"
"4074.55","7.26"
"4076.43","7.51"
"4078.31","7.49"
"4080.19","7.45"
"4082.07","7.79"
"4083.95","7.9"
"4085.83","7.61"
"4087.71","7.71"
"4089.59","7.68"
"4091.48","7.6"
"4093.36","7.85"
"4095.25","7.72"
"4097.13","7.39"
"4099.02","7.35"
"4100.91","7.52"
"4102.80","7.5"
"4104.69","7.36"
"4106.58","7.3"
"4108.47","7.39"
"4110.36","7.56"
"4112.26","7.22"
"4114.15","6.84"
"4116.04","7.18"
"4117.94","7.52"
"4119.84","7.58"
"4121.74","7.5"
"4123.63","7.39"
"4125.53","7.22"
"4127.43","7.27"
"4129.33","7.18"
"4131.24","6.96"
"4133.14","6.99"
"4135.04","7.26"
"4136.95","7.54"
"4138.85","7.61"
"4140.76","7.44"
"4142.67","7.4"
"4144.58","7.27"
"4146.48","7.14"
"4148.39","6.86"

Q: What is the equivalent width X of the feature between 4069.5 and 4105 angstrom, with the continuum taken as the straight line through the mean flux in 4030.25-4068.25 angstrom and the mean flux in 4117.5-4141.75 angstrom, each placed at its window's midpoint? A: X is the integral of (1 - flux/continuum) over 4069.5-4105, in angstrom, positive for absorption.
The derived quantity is -1.0 angstrom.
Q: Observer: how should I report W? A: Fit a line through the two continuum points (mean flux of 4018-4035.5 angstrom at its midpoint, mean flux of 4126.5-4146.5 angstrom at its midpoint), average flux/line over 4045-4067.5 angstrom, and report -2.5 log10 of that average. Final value -0.07 mag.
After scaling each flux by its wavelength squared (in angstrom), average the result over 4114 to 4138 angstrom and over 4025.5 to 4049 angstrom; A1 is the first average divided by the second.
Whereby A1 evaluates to 1.1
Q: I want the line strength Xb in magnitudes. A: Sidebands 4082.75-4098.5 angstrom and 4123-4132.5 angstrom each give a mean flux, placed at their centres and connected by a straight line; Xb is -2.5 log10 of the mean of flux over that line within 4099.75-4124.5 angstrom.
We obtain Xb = 0.00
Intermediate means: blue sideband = 7.68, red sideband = 7.19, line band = 7.37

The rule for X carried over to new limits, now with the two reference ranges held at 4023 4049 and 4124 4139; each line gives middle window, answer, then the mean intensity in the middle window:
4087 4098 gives -0.8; 7.66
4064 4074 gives 0.2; 6.97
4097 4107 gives -0.3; 7.41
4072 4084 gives -0.6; 7.49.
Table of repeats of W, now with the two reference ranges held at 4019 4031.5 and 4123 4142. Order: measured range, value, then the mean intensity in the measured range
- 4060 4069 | -0.04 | 7.04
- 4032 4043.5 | -0.11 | 7.36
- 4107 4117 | -0.02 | 7.24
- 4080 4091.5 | -0.11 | 7.7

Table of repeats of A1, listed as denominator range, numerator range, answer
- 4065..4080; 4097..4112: 1.05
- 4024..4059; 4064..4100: 1.05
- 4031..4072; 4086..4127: 1.05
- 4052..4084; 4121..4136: 1.01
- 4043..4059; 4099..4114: 1.03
